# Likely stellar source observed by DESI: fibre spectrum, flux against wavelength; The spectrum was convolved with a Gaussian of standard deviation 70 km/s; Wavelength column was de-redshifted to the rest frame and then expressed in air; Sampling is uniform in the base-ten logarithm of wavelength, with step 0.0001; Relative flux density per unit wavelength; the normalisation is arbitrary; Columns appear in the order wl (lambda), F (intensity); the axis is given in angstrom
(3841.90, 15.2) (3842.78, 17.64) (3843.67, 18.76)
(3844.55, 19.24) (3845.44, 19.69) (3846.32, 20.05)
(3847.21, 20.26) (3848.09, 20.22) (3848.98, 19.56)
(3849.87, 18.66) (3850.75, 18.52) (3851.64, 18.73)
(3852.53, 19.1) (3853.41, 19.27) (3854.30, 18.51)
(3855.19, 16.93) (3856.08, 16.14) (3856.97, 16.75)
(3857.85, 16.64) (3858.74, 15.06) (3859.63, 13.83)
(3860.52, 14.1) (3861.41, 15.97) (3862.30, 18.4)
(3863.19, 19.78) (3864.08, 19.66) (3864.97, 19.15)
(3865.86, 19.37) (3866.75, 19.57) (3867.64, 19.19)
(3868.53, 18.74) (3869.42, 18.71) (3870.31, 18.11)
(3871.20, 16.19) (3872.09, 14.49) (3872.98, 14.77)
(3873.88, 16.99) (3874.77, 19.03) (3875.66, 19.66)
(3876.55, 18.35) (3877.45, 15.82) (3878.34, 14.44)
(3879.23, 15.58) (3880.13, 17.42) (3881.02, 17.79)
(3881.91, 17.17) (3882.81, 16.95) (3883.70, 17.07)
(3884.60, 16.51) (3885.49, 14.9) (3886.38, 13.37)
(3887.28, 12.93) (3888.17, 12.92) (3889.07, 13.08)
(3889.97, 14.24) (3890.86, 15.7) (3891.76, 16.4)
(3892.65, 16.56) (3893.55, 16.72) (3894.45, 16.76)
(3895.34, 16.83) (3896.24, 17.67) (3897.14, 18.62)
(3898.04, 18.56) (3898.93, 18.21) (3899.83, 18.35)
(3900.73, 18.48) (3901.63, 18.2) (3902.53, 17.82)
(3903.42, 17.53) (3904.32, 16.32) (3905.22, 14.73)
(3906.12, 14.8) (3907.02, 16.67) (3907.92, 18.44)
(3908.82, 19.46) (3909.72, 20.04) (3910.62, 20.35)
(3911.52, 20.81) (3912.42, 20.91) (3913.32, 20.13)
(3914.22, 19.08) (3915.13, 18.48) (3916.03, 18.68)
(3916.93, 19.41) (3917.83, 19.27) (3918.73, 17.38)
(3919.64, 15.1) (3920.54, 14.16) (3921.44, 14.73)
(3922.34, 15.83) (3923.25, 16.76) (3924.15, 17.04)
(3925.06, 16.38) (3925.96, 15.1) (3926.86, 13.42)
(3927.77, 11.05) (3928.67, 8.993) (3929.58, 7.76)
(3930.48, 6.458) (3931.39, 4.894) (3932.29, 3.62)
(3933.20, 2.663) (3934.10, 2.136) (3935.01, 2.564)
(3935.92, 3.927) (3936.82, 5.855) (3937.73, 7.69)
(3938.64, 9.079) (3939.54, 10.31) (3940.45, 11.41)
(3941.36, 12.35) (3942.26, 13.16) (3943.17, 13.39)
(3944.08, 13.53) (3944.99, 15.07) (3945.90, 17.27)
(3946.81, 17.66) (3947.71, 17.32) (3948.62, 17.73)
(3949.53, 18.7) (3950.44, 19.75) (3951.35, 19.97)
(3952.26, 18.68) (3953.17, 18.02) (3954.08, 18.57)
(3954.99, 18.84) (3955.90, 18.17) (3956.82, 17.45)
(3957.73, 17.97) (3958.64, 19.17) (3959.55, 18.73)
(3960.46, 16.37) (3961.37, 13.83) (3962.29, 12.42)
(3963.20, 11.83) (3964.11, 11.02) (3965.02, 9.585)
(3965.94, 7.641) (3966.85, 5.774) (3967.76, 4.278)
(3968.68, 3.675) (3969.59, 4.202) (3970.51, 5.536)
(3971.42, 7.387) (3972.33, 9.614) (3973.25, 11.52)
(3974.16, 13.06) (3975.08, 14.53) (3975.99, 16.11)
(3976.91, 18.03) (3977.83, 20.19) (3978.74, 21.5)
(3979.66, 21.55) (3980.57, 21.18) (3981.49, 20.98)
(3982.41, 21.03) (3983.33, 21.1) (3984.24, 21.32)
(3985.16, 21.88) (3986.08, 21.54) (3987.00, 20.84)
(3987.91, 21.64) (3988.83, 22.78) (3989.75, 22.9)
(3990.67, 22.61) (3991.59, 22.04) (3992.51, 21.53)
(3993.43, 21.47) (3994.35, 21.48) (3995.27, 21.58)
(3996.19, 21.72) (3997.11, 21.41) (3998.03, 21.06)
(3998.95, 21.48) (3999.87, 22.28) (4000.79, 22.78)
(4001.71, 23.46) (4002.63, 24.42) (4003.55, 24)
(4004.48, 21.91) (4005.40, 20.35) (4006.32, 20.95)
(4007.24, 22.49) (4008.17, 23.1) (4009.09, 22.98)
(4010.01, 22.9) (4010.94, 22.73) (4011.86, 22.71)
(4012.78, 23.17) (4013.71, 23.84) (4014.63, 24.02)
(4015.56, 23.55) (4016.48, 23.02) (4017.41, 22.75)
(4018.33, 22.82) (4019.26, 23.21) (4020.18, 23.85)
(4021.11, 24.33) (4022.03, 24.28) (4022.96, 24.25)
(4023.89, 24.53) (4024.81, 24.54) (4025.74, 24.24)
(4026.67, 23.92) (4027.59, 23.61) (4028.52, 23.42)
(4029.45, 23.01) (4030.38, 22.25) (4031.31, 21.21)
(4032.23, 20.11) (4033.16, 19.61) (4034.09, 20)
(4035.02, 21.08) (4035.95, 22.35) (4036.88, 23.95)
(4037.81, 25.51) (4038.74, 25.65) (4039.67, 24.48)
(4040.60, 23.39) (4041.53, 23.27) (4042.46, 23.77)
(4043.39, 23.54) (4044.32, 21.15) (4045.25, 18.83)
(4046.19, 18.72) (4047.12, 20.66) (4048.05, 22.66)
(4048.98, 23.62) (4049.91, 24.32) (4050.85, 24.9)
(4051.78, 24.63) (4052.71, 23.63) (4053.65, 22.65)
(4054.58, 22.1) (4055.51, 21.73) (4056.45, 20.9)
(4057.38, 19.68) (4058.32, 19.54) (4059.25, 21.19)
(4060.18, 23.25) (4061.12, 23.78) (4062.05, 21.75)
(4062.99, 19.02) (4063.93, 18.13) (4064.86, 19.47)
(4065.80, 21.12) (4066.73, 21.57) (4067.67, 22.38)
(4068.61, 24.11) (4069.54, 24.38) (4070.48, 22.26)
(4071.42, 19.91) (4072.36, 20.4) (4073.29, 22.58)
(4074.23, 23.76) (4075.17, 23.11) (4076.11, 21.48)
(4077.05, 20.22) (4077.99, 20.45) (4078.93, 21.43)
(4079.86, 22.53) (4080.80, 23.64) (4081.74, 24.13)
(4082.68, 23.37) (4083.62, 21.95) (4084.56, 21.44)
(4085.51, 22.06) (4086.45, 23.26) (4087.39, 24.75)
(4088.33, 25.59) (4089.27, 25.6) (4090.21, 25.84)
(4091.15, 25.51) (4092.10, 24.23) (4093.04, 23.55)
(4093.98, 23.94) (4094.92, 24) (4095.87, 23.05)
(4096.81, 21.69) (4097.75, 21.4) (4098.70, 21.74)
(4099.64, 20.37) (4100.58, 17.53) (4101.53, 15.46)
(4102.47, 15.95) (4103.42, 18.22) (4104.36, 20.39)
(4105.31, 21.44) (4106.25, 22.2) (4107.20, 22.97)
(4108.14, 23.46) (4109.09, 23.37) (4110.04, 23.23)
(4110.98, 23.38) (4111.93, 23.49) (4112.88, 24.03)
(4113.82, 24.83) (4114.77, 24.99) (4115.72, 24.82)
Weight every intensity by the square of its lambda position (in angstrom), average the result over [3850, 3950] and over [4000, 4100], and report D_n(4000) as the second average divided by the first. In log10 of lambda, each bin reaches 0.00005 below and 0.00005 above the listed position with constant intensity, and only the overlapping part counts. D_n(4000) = 1.57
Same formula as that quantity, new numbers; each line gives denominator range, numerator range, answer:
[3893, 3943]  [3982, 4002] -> 1.58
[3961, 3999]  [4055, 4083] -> 1.37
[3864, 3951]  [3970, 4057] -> 1.49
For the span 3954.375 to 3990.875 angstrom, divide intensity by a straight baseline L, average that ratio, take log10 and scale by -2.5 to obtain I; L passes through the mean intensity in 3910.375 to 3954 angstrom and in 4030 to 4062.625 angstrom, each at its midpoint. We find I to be 0.081 mag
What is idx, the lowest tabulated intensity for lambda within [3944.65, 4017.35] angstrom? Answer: 3.675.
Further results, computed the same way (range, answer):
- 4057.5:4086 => 18.13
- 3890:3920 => 14.73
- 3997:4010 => 20.35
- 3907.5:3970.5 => 2.136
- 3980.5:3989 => 20.84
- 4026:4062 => 18.72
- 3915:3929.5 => 8.993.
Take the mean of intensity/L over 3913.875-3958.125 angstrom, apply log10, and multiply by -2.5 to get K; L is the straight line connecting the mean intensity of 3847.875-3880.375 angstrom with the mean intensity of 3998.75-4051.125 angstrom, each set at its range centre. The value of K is 0.41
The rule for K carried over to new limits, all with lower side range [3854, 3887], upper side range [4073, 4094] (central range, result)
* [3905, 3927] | 0.05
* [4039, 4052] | -0.03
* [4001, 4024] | -0.10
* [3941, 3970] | 0.32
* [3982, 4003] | -0.07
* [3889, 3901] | 0.05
